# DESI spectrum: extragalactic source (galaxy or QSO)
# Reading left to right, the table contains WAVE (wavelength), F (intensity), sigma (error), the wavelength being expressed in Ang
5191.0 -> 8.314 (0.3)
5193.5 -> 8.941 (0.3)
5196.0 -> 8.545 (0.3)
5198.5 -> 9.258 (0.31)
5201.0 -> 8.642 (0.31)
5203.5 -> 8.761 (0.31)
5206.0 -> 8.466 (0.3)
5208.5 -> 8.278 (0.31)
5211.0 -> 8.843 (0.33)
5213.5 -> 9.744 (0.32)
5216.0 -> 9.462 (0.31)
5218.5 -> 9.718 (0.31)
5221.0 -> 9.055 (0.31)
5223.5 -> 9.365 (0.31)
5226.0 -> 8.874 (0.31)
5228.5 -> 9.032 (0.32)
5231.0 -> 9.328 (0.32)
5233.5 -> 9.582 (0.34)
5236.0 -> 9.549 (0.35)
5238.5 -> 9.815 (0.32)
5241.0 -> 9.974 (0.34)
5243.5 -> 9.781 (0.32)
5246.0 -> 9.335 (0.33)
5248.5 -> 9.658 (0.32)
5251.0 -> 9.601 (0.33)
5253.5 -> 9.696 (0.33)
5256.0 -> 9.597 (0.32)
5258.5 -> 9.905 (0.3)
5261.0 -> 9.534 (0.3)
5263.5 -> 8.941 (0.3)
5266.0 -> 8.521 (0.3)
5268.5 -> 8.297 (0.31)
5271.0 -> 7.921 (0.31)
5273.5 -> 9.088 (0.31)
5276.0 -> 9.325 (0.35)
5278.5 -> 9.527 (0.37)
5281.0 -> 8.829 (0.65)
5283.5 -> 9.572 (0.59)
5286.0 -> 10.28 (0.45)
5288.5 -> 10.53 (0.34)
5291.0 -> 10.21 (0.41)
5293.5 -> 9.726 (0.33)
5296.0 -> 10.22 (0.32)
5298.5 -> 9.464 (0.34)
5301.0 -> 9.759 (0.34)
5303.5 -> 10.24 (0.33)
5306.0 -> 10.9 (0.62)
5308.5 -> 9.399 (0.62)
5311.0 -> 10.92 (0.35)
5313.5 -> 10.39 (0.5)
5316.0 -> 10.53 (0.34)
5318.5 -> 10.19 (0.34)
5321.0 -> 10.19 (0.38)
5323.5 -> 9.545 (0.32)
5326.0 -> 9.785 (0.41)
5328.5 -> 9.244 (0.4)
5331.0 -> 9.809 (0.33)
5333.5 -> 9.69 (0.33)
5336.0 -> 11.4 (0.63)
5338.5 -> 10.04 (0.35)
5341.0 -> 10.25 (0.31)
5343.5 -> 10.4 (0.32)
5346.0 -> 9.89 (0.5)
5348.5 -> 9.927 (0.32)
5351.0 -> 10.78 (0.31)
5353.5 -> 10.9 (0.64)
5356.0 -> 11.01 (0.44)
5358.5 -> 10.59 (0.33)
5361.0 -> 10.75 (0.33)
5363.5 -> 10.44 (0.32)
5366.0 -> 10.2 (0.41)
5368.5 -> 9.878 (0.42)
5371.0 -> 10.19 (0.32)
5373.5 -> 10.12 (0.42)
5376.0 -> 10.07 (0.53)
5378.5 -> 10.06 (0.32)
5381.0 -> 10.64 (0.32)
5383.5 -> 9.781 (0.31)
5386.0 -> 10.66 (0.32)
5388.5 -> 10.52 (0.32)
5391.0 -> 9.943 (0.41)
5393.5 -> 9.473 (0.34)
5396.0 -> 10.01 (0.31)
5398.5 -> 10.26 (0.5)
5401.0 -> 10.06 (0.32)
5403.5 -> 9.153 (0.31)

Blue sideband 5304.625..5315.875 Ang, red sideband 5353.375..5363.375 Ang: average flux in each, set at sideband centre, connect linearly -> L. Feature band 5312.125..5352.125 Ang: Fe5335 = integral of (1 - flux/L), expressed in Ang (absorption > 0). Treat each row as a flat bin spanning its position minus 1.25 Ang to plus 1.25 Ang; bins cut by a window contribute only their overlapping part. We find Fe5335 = 1.7 Ang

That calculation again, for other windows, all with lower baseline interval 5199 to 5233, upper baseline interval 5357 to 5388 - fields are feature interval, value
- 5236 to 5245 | -0.5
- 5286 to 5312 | -1.1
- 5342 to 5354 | -0.3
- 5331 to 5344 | -0.4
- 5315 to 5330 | 0.0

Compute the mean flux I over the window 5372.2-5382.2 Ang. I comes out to 10.2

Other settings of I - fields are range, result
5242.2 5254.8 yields 9.62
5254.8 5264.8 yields 9.49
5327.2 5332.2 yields 9.53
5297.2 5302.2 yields 9.62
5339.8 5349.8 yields 10.1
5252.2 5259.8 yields 9.73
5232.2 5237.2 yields 9.56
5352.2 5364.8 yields 10.7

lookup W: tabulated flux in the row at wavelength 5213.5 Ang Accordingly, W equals 9.744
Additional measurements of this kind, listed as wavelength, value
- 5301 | 9.759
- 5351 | 10.78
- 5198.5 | 9.258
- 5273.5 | 9.088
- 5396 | 10.01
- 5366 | 10.2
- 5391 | 9.943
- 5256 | 9.597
